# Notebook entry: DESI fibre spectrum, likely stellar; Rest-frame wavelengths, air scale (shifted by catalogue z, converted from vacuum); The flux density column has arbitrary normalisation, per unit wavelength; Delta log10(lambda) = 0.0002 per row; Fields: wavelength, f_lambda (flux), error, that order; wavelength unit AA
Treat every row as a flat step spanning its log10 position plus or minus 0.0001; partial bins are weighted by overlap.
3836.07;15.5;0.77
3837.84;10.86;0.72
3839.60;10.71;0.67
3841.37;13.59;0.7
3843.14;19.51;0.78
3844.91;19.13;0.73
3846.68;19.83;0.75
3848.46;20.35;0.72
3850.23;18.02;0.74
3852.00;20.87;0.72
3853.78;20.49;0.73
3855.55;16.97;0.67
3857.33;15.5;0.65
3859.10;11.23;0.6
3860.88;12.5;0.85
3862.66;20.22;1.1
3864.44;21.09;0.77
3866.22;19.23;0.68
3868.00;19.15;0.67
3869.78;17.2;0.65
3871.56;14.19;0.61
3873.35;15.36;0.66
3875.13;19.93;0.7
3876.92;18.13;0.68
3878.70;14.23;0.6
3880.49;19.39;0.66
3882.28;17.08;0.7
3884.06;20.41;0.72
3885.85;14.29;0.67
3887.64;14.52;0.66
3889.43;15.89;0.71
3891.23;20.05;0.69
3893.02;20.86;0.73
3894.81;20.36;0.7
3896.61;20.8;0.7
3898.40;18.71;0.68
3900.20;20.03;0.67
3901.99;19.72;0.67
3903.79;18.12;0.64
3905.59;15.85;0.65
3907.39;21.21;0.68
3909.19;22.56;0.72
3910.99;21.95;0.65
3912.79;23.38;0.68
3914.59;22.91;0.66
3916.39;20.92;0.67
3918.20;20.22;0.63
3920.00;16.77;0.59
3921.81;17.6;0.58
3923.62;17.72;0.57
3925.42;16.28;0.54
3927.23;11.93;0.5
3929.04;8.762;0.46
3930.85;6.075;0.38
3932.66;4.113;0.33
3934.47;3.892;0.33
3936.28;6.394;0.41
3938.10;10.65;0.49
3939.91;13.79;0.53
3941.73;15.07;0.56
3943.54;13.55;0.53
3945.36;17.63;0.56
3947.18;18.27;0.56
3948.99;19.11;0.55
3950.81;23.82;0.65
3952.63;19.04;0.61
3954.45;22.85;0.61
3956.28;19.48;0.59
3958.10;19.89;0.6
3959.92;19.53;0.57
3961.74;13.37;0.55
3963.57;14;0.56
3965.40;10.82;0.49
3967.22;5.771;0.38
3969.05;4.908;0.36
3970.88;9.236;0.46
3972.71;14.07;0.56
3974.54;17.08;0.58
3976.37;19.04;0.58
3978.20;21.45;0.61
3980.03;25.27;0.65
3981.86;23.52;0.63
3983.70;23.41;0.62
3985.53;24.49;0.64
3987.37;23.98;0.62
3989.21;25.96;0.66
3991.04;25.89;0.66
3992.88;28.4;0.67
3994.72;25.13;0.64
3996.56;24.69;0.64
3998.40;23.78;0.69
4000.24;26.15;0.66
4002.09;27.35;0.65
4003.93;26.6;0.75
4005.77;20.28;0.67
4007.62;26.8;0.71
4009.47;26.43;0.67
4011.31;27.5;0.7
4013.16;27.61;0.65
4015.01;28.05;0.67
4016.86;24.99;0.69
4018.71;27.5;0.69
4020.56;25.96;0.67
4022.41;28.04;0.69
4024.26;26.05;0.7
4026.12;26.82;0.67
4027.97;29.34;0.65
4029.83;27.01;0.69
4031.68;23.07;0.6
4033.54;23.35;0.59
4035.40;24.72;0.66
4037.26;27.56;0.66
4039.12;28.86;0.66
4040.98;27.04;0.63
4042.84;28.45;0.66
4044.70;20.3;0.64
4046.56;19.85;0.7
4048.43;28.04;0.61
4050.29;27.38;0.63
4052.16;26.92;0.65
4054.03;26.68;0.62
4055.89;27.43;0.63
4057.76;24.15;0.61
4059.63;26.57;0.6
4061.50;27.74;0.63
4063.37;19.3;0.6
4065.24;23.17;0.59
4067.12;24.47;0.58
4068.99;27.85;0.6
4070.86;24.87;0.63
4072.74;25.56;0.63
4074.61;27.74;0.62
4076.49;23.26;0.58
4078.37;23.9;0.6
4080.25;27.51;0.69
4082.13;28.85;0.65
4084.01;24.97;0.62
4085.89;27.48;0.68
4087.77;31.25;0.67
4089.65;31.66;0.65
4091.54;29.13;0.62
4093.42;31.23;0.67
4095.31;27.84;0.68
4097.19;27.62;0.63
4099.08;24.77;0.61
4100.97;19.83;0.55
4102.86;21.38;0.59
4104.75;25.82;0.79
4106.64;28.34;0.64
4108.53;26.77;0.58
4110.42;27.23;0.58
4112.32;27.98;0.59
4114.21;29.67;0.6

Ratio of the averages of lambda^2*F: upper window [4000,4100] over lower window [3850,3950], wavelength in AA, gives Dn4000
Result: 1.7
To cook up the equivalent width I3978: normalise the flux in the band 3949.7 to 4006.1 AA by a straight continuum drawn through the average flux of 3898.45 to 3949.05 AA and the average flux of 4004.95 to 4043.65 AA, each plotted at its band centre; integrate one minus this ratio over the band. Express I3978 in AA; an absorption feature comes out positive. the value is 3.64 AA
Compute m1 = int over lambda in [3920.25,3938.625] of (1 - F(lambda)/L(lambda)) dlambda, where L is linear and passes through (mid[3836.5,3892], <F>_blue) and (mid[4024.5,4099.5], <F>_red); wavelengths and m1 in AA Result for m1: 8.7 AA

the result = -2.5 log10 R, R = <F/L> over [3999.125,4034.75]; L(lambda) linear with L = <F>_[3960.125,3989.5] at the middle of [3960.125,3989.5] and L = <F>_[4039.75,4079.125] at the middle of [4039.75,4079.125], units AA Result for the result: -0.23 mag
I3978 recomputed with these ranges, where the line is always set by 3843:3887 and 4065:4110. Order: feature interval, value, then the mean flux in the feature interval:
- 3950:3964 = 1.4 AA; 19.1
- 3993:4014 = -2.3 AA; 25.8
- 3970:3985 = 2.0 AA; 19.3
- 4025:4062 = -1.9 AA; 26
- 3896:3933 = 3.8 AA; 17.6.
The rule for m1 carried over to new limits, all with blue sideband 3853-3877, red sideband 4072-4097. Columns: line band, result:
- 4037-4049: 0.1 AA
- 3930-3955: 8.7 AA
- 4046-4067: 0.9 AA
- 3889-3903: -0.7 AA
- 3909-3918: -1.2 AA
